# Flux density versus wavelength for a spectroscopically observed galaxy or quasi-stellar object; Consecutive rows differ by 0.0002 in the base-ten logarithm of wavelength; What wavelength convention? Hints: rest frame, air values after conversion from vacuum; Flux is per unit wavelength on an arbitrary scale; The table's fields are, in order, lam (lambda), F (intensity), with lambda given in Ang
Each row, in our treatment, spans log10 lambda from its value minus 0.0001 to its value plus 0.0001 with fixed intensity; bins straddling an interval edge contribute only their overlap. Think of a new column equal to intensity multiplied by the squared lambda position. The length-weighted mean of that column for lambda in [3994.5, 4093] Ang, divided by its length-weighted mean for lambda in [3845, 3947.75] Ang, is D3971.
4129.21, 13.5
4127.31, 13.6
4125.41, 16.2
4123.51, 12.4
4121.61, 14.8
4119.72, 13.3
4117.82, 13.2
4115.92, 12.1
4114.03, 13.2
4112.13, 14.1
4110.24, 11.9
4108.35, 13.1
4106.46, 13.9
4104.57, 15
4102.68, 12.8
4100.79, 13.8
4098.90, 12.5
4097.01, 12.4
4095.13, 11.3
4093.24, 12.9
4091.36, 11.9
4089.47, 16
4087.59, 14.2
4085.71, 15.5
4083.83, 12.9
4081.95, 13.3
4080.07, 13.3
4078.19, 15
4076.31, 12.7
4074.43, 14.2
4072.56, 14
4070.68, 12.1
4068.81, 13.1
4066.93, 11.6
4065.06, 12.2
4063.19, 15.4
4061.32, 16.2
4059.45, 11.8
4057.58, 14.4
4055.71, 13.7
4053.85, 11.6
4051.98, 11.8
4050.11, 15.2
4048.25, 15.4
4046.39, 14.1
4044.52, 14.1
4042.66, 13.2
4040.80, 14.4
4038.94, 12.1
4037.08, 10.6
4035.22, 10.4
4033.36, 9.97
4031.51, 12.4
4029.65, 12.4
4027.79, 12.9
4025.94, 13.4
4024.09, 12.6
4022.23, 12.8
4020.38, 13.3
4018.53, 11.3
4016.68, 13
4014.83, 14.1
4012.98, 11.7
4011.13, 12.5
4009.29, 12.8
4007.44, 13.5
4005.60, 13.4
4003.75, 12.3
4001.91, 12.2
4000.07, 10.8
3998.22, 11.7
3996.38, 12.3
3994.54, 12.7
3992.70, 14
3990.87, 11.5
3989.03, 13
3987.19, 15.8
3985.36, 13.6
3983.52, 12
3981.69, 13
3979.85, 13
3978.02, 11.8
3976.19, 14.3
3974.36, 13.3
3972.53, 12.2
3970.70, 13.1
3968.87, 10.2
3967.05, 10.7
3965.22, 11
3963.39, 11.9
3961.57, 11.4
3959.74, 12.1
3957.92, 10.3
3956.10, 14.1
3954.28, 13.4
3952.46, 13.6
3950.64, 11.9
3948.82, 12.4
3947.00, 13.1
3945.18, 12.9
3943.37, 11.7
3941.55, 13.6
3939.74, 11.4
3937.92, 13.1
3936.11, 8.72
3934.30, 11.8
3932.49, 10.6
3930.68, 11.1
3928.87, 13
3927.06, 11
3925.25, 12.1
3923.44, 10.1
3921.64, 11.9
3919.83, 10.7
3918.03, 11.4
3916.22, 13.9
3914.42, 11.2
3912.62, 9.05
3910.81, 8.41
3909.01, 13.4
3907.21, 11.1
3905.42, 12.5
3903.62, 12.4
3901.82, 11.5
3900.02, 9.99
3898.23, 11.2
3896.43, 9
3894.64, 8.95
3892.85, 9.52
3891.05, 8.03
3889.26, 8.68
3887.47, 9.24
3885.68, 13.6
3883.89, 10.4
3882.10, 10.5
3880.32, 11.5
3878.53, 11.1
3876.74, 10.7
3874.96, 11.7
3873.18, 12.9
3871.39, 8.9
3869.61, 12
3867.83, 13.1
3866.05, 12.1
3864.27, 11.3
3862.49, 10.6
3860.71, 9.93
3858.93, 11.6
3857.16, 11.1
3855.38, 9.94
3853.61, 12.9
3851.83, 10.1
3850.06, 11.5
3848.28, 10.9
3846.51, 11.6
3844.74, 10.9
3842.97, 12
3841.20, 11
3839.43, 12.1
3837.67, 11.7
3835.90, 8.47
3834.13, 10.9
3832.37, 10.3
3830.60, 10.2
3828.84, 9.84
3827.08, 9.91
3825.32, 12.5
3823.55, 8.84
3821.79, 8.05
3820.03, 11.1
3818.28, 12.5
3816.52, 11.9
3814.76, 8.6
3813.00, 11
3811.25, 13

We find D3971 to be 1.3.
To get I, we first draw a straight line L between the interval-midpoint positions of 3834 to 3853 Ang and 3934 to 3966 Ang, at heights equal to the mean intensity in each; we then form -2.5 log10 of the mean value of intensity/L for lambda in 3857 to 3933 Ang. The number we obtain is 0.06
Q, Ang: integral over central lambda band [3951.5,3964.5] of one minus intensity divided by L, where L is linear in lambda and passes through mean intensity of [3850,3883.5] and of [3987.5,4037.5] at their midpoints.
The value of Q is -0.4 Ang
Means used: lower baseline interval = 11.2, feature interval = 12.4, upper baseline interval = 12.4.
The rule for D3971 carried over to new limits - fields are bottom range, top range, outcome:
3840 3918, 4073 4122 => 1.36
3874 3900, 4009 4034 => 1.30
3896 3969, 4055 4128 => 1.26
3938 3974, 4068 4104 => 1.17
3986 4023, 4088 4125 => 1.09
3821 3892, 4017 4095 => 1.35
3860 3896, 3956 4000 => 1.22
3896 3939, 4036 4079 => 1.28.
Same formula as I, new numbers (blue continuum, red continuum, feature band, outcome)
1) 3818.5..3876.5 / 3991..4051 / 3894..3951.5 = 0.029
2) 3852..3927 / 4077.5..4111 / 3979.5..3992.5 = -0.091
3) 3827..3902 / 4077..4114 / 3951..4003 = -0.034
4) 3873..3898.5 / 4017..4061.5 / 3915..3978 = -0.059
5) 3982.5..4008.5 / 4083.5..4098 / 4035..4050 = -0.016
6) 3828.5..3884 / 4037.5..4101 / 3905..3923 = 0.040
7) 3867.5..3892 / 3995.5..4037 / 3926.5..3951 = -0.039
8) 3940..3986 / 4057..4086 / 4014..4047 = 0.044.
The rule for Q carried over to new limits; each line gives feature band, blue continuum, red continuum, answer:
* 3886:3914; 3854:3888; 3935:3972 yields 3.0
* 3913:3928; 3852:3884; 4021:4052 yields 0.4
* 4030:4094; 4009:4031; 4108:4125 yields -1.7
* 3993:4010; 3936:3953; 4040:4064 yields 1.0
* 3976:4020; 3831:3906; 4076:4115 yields -1.4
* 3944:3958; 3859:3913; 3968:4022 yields -1.1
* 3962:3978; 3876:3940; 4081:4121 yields -0.5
